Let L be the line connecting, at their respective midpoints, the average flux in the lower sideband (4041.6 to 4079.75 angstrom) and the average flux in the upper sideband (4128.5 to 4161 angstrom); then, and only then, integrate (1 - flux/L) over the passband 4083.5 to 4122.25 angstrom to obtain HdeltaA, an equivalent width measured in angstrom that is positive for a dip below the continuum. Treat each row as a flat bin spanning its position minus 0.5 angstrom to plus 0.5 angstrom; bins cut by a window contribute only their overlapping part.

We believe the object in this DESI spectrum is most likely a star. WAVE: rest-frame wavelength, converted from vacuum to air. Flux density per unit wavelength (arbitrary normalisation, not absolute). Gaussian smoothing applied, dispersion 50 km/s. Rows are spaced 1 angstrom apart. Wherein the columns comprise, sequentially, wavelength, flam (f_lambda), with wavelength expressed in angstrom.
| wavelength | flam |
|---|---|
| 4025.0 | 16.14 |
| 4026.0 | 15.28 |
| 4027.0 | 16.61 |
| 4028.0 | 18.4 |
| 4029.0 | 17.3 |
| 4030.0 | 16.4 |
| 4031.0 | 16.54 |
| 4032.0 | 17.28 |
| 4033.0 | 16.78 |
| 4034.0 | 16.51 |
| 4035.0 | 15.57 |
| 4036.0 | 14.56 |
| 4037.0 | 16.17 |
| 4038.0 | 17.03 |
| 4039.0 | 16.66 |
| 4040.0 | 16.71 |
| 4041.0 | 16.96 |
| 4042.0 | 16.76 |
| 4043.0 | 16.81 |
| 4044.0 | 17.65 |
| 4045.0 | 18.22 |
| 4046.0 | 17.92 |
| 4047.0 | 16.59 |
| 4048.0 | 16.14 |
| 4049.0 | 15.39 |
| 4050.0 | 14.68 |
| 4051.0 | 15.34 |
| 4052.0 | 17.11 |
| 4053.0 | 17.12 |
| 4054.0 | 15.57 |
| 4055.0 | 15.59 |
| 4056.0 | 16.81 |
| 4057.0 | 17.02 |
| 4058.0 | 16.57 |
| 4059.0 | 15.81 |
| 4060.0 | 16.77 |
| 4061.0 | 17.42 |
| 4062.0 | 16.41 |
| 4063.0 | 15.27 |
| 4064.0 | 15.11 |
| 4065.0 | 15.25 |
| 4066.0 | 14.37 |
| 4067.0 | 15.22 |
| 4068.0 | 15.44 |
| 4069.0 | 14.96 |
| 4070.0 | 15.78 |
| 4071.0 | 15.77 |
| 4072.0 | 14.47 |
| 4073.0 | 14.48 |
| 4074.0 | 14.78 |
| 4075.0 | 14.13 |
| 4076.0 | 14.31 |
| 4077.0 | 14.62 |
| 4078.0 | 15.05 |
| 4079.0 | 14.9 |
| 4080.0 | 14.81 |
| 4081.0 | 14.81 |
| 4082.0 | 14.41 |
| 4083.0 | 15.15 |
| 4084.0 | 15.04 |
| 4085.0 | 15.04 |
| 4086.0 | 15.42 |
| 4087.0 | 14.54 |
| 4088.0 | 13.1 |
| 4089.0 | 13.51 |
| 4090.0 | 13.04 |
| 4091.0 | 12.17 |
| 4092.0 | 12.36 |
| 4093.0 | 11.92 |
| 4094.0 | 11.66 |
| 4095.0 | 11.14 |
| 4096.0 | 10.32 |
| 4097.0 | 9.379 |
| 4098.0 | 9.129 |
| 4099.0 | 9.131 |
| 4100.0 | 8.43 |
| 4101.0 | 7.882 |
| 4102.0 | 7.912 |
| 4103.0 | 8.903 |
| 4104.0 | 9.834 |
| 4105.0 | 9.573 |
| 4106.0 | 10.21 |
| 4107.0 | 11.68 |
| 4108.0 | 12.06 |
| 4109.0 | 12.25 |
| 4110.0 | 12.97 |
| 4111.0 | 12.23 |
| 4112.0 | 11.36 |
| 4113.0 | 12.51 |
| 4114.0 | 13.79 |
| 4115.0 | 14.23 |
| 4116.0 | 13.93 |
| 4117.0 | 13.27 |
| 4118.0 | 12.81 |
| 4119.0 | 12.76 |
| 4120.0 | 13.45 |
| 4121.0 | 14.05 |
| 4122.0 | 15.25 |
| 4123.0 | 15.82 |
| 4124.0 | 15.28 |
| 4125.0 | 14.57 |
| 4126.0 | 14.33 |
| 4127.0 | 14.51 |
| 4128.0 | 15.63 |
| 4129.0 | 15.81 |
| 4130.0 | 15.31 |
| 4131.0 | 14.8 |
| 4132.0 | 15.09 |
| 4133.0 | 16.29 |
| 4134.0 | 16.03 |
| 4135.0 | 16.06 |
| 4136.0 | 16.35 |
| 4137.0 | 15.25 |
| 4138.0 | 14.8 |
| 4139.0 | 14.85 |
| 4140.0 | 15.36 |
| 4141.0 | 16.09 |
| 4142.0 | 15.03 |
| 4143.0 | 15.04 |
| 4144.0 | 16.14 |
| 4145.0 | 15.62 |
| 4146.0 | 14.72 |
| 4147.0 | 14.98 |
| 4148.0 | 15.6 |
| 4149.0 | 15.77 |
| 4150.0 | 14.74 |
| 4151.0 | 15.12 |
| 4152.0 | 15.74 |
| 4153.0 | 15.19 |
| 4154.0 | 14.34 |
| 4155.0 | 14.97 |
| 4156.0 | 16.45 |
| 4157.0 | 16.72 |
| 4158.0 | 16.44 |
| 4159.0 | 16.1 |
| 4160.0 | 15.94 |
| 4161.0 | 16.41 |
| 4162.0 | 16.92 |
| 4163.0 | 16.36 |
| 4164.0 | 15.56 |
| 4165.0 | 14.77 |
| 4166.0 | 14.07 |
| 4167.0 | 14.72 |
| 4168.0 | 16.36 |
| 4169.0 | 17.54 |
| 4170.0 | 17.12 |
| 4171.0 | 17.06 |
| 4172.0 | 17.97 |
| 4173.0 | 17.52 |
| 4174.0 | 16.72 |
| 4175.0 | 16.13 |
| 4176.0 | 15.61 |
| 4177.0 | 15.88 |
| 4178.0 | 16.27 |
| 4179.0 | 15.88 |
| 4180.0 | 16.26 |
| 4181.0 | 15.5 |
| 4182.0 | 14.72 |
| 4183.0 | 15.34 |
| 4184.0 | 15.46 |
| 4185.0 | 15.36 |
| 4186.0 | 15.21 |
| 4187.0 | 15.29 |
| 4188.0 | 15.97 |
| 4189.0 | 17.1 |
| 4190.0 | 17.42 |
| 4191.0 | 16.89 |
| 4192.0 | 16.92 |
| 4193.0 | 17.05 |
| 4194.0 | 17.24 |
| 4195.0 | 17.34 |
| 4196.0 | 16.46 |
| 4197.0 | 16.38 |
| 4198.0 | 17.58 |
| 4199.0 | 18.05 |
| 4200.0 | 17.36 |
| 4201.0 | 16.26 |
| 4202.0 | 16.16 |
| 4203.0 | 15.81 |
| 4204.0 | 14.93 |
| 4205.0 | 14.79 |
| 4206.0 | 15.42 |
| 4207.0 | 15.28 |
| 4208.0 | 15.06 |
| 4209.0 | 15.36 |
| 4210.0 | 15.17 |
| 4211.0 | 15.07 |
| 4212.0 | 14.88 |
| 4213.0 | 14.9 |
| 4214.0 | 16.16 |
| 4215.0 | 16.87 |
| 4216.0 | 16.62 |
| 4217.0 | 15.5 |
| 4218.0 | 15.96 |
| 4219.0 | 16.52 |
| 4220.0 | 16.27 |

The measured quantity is 9.1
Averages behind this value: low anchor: 15.8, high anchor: 15.5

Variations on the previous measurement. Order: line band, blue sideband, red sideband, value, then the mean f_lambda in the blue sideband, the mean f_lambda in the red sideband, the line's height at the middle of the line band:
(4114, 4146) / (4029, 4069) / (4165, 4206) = 2.63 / 16.3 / 16.3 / 16.3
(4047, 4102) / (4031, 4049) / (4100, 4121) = 0.28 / 16.7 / 11.7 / 14.2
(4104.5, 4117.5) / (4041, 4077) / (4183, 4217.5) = 2.98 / 15.9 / 16.1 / 16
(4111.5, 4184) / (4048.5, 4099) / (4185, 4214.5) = 0.52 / 14.5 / 16.1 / 15.5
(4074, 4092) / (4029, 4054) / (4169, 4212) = 2.33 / 16.5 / 16.2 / 16.4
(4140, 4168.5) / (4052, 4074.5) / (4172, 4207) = 0.97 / 15.8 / 16.3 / 16.1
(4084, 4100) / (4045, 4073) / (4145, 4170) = 3.79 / 15.9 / 15.7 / 15.8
